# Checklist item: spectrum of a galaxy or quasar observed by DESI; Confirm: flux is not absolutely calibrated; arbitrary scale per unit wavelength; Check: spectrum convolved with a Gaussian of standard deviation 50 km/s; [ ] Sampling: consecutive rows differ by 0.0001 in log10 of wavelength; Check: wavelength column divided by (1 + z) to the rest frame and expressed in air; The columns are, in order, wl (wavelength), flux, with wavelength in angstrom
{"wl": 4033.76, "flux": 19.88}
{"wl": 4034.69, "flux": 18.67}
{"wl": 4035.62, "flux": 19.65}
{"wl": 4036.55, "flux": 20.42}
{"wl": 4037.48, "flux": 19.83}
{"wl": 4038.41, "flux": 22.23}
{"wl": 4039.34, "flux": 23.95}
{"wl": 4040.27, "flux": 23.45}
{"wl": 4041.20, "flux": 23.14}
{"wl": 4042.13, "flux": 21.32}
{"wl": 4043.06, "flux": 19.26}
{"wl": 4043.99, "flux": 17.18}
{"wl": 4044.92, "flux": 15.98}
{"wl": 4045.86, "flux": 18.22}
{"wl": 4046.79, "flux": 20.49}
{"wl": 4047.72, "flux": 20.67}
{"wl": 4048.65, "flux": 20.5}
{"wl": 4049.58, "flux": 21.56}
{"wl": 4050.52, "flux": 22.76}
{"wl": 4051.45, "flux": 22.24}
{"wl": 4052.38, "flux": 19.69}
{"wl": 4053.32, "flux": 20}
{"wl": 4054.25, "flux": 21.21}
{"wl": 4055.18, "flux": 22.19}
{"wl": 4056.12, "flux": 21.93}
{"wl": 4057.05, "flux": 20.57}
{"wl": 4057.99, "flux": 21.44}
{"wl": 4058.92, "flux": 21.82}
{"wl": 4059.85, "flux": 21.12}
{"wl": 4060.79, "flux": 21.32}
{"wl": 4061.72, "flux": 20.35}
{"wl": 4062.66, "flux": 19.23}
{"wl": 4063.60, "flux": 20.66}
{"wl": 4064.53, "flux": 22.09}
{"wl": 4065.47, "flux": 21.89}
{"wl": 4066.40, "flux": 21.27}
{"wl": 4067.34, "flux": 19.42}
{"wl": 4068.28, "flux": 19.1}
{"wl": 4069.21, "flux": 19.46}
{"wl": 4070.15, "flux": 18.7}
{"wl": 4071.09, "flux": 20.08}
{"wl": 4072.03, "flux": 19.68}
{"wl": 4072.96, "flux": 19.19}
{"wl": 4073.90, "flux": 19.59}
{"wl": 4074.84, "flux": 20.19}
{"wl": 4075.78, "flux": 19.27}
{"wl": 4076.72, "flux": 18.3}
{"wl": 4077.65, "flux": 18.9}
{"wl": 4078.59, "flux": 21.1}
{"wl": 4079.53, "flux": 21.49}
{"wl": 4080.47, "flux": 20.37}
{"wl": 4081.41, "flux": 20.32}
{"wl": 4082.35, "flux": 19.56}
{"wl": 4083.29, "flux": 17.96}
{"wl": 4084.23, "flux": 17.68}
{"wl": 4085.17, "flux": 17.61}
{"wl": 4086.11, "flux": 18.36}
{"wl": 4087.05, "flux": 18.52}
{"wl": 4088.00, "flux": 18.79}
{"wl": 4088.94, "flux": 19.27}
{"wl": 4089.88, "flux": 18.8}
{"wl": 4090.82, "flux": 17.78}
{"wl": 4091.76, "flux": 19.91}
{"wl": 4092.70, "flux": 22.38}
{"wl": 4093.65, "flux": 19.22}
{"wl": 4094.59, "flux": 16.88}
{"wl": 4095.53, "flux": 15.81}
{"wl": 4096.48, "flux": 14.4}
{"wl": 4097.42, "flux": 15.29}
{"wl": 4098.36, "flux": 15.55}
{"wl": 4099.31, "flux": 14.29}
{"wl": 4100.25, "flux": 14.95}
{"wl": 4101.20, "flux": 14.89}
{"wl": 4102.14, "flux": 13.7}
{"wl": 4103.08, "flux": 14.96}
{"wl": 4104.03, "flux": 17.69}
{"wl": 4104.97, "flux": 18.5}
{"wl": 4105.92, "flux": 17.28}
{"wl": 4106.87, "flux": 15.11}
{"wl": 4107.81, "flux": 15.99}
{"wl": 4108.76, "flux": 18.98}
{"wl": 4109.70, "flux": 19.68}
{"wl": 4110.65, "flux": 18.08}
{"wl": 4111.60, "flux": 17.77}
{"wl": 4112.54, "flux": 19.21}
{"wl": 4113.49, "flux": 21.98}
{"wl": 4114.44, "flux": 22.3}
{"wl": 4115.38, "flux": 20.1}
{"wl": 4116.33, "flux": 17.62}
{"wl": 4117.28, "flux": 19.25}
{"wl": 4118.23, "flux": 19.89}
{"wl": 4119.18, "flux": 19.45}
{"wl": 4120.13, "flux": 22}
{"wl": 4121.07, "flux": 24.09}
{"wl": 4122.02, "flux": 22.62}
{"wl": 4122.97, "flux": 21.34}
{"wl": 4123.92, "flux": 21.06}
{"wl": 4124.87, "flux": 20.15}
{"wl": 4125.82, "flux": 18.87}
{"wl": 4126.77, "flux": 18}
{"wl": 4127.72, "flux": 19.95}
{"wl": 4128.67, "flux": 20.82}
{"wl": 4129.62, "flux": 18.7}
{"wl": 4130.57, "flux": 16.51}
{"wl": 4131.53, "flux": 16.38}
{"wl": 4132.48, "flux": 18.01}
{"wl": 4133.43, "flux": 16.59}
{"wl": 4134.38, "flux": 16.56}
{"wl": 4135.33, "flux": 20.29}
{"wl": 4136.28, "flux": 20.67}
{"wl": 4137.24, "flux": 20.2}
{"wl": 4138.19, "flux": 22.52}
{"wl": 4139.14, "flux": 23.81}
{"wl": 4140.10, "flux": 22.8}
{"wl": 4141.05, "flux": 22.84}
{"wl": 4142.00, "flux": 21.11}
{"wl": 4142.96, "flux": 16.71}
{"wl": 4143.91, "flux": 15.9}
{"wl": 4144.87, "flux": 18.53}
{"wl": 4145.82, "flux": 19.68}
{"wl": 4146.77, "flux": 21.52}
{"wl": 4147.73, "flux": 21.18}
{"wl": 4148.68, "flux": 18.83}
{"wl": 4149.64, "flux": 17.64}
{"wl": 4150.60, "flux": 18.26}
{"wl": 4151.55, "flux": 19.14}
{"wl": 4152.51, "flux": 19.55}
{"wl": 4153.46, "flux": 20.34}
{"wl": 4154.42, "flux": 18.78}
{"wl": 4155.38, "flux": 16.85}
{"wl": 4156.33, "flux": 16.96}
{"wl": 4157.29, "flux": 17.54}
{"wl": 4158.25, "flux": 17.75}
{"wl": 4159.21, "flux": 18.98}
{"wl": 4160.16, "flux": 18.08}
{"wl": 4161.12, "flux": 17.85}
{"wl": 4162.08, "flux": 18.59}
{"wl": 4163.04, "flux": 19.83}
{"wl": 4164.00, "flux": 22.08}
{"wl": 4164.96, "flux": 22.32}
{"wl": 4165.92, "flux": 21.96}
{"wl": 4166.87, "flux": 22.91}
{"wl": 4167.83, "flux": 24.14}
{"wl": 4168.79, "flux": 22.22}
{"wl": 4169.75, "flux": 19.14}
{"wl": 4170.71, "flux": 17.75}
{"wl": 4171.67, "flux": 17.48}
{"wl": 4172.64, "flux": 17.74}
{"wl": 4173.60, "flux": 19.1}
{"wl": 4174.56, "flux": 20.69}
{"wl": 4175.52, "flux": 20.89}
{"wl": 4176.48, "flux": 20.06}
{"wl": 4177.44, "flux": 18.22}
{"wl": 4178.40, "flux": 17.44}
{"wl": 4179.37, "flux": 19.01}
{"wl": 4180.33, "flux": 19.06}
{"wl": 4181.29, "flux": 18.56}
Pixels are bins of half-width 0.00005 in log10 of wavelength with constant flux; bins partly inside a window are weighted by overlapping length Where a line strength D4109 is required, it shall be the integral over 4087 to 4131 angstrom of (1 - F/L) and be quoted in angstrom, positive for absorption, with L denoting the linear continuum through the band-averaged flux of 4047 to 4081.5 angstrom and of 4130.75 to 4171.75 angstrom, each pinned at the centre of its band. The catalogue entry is 3.4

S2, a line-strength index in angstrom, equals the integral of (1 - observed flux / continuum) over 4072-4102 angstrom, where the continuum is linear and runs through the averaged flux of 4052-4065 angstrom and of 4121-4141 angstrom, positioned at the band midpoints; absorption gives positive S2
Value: 3.4 angstrom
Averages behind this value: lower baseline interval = 21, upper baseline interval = 20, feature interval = 18.3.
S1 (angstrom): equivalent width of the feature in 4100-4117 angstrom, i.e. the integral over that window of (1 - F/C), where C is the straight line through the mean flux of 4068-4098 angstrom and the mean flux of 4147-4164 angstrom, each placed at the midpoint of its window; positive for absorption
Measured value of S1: 0.9 angstrom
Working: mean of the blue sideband 18.9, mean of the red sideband 18.7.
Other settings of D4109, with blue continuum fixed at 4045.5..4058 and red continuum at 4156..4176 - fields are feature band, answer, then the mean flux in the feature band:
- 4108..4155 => 1.0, 19.7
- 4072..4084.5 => 0.7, 19.6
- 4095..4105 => 2.5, 15.3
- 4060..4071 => 0.3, 20.3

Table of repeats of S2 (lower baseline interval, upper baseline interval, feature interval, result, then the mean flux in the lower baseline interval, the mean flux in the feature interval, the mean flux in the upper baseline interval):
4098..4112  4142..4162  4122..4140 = -2.03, 16.5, 19.6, 18.6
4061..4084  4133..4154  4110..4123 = -0.36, 19.9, 20.4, 19.8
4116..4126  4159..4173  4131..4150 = 0.77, 20.7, 19.6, 20.1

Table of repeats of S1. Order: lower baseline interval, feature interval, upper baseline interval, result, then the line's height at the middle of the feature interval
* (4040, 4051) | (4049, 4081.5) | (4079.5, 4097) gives -1.7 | 19.5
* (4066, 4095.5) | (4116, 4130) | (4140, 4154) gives -0.6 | 19.4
